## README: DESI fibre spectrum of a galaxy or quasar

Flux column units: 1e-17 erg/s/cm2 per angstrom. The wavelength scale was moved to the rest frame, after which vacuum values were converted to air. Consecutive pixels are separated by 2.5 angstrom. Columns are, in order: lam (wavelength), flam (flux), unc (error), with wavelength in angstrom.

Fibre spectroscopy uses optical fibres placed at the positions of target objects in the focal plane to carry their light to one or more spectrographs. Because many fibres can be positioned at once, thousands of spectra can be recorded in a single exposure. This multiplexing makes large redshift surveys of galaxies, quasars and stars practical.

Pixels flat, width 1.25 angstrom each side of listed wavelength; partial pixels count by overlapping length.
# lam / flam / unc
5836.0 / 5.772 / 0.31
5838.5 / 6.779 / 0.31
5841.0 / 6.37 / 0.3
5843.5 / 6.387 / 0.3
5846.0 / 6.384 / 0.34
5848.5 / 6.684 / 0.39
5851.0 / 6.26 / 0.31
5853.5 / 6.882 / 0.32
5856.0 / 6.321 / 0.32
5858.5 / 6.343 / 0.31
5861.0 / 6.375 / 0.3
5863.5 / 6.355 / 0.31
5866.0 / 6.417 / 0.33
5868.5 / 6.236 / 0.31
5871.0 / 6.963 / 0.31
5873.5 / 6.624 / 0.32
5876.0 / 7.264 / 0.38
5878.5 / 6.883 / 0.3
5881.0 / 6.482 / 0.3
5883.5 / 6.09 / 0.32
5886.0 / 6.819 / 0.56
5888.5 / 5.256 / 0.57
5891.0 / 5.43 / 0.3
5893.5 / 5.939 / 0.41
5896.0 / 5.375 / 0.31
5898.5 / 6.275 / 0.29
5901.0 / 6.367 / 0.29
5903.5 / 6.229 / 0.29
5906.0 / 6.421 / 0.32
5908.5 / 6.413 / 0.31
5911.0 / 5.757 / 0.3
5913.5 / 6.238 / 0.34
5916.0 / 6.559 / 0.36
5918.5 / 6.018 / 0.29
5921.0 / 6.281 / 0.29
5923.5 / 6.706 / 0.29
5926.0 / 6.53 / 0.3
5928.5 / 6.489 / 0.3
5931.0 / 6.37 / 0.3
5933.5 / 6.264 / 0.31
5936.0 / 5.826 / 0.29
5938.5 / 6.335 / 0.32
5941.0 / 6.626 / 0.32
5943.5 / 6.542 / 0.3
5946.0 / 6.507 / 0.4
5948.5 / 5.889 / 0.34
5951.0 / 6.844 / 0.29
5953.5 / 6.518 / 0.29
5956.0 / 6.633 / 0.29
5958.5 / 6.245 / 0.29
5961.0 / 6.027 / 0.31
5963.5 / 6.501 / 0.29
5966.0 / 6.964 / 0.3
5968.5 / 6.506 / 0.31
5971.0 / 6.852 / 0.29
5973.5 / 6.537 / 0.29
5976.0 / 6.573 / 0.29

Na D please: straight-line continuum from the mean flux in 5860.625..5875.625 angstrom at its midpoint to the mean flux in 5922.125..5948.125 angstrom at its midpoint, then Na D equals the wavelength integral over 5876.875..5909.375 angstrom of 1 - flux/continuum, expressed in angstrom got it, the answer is 1.7 angstrom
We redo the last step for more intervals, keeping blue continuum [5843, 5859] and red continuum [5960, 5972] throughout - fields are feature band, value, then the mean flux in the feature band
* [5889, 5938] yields 2.69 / 6.17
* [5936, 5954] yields 0.38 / 6.42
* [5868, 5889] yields -0.22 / 6.57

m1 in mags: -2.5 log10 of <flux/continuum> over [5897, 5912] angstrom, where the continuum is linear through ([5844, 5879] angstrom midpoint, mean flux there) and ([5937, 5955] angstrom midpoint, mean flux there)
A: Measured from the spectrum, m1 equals 0.046 mag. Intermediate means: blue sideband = 6.56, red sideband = 6.46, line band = 6.24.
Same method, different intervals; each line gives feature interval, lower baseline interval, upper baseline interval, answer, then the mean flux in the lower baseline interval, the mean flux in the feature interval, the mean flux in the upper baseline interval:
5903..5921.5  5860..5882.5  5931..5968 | 0.05 mag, 6.62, 6.24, 6.41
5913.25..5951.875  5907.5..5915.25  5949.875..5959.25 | 0.00 mag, 6.15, 6.38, 6.57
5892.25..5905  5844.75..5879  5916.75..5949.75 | 0.07 mag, 6.56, 6.04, 6.34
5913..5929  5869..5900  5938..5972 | 0.00 mag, 6.28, 6.41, 6.5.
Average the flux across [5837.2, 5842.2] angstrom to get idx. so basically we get 6.57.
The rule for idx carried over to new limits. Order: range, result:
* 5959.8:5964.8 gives 6.27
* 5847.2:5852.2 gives 6.47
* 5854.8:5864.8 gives 6.35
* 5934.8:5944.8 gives 6.34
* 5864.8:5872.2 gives 6.54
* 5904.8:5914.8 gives 6.21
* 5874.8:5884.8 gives 6.68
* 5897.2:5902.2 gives 6.31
